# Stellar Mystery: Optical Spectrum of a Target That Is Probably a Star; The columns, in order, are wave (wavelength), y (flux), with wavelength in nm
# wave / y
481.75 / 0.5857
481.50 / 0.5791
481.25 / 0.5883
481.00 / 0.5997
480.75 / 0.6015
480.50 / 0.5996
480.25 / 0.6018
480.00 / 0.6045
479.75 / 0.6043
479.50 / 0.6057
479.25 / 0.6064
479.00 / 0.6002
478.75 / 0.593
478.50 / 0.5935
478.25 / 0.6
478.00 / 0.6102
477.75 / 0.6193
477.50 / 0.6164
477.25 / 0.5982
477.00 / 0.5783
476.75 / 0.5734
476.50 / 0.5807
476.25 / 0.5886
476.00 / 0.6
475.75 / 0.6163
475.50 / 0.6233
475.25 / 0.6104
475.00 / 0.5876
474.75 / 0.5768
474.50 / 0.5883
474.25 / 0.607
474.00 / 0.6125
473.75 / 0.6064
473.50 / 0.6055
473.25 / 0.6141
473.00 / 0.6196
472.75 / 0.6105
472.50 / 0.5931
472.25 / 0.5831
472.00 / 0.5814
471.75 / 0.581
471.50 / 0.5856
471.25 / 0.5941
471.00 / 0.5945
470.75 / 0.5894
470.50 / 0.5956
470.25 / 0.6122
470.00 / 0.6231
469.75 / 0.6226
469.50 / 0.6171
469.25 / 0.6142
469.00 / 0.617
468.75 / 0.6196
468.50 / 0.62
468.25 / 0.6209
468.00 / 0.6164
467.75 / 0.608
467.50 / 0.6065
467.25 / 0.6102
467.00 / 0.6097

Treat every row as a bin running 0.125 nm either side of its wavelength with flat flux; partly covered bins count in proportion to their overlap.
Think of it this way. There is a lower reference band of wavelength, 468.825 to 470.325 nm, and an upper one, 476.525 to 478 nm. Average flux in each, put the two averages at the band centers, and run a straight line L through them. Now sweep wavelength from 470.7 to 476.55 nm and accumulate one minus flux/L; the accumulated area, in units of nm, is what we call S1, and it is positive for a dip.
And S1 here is 0.08 nm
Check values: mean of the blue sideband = 0.618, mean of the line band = 0.598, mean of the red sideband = 0.597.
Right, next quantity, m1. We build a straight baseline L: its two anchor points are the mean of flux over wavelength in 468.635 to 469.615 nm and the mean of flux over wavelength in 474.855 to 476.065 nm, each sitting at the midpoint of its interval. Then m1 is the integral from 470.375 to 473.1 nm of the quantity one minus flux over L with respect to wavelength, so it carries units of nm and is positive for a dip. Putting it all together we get 0.088 nm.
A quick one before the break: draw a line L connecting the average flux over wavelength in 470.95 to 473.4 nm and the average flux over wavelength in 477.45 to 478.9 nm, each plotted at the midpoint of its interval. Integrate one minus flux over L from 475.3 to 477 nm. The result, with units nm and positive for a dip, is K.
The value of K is 0.02 nm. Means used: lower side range 0.596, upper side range 0.605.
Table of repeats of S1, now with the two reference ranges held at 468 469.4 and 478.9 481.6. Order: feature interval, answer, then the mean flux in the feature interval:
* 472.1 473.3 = 0.02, 0.603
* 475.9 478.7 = 0.04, 0.596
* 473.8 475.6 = 0.02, 0.601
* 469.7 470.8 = 0.01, 0.609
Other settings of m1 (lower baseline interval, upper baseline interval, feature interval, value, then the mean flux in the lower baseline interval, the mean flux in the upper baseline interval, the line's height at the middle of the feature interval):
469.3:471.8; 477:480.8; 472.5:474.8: -0.008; 0.603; 0.603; 0.603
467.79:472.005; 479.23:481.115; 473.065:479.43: 0.041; 0.607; 0.603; 0.604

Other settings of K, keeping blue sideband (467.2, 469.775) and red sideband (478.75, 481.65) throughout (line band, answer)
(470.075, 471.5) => 0.04 nm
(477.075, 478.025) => -0.01 nm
